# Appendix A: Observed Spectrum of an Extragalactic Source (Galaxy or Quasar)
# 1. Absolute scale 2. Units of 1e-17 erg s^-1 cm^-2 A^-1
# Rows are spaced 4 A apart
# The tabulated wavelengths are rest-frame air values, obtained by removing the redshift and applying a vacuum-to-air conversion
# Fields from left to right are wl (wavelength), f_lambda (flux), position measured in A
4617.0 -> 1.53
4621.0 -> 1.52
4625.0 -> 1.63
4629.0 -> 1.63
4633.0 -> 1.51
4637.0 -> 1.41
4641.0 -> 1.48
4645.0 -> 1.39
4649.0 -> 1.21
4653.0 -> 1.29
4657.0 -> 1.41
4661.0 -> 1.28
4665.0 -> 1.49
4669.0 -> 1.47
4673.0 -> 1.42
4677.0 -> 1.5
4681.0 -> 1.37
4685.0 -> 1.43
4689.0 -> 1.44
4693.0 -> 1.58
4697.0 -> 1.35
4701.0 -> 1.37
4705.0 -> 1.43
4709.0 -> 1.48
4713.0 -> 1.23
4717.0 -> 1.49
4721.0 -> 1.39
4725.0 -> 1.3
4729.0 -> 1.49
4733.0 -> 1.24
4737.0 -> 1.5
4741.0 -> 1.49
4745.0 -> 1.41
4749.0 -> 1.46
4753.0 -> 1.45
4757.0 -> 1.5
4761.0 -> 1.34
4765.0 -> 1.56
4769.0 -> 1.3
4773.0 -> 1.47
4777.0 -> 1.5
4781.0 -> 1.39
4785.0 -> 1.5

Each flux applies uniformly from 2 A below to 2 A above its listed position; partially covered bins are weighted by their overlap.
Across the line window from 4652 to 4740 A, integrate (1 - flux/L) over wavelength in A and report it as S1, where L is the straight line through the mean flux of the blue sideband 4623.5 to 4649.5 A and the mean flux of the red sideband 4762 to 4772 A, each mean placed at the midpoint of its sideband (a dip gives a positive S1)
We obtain 2.7 A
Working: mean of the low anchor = 1.48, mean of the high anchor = 1.43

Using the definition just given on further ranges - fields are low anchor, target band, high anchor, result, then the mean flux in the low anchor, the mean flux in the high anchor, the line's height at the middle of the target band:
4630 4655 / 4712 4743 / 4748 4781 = 0.7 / 1.39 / 1.44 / 1.43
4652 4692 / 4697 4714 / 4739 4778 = 0.5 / 1.42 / 1.45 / 1.43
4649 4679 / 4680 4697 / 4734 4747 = -0.4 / 1.4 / 1.45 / 1.41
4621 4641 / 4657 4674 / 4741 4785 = 1.1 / 1.54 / 1.44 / 1.51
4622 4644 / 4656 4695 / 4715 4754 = 1.1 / 1.52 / 1.42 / 1.48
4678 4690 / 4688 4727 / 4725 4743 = 0.3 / 1.42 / 1.42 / 1.42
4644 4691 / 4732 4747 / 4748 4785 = 0.1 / 1.39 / 1.44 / 1.43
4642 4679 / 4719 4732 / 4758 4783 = 0.3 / 1.39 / 1.43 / 1.41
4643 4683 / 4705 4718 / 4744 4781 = 0.1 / 1.38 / 1.44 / 1.41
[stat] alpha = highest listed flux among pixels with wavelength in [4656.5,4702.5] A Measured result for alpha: 1.58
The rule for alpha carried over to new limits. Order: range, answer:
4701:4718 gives 1.49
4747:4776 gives 1.56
